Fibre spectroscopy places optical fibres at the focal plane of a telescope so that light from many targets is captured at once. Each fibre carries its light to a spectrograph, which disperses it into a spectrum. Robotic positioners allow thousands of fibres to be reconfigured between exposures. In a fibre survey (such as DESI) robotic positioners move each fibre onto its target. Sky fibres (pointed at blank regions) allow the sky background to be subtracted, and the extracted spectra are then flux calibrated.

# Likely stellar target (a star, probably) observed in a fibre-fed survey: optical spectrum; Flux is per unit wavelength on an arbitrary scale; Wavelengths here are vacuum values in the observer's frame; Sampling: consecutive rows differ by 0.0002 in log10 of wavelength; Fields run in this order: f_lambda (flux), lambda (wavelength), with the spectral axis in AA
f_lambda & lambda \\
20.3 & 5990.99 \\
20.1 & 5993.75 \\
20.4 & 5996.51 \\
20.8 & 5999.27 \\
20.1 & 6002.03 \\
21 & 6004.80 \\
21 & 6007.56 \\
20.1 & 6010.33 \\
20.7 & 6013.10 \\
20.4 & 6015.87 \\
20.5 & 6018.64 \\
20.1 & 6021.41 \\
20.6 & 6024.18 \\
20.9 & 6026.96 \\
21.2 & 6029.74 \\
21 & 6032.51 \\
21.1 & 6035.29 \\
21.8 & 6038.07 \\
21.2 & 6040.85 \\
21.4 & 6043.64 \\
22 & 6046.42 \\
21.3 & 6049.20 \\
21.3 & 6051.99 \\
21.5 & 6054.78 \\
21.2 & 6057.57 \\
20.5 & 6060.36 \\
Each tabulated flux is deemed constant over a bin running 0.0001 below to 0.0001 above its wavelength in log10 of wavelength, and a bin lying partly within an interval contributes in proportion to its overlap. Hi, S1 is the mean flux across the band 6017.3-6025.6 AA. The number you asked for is 20.4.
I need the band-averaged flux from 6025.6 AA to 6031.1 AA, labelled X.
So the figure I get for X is 21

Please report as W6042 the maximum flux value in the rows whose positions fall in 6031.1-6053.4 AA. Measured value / 22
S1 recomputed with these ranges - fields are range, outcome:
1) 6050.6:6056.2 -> 21.4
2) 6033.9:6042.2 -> 21.4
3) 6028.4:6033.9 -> 21.1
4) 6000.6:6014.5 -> 20.6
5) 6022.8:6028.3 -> 20.7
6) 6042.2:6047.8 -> 21.7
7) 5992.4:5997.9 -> 20.3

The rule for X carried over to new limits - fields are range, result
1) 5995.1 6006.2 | 20.6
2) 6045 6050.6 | 21.7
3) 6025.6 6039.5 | 21.2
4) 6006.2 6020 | 20.5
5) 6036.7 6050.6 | 21.5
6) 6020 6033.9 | 20.8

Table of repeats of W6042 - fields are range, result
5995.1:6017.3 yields 21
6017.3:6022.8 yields 20.5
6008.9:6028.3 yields 20.9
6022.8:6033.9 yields 21.2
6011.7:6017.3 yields 20.7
